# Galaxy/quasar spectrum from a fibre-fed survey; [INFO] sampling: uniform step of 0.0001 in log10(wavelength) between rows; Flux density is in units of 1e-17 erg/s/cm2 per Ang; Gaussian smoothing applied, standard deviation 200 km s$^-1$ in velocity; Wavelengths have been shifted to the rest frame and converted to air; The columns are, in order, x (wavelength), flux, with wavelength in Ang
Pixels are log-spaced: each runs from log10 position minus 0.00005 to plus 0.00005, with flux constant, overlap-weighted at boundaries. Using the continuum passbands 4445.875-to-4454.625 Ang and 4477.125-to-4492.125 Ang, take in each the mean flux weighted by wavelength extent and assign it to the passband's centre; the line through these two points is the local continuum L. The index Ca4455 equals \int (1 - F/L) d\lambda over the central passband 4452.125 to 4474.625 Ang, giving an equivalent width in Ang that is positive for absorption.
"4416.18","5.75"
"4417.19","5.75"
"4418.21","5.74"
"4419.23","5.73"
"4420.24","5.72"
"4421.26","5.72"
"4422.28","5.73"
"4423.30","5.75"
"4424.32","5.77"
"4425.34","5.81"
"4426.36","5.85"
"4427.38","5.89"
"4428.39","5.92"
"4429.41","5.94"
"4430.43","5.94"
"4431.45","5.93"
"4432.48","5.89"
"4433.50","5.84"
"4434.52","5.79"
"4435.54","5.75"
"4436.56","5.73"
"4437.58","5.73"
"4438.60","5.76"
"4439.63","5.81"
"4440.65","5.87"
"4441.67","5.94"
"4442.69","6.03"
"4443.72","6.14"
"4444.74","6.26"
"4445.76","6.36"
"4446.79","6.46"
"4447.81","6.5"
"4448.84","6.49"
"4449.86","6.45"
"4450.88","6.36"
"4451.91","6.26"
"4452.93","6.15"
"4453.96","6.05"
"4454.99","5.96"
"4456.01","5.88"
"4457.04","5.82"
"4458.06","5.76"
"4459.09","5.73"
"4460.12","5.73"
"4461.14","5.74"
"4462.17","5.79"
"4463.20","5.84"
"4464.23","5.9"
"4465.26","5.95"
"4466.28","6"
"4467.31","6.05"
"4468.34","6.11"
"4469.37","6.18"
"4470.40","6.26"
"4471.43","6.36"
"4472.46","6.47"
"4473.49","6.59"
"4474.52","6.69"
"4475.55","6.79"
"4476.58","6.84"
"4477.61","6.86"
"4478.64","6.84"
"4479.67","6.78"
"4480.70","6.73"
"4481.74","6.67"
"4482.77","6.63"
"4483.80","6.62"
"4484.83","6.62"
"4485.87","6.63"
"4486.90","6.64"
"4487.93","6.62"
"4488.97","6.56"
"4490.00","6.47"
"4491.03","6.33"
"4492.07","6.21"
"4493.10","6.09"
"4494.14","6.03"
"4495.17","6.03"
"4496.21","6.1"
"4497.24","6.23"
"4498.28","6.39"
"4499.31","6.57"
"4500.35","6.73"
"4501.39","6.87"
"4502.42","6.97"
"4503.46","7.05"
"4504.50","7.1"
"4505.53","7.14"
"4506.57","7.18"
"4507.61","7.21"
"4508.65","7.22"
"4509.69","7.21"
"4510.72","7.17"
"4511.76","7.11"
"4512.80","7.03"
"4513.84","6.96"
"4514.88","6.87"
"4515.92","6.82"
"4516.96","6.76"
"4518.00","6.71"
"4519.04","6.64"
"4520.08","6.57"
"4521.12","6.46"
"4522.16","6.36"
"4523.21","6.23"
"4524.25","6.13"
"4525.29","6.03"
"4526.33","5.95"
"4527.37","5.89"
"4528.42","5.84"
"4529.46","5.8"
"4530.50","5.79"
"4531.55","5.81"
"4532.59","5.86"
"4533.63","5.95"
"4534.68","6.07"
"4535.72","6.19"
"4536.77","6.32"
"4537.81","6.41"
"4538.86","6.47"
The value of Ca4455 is 1.4 Ang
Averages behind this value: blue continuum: 6.33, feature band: 6.04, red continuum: 6.62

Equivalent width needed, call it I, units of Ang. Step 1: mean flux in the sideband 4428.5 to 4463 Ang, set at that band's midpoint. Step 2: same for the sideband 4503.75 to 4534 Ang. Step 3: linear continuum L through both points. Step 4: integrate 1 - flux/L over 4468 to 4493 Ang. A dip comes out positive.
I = -1.2 Ang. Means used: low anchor 5.99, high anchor 6.55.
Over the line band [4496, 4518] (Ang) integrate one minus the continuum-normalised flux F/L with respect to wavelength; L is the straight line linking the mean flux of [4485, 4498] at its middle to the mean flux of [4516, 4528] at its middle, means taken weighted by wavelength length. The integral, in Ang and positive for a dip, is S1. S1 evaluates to -1.9 Ang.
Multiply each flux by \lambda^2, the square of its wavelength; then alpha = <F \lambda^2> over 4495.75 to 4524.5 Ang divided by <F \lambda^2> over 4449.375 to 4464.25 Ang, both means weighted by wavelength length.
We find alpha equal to 1.17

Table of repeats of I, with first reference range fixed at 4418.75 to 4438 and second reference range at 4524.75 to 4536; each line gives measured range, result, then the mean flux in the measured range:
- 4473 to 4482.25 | -1.4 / 6.75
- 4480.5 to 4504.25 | -2.6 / 6.51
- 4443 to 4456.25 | -1.0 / 6.26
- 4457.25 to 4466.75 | 0.0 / 5.83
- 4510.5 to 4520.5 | -1.6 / 6.86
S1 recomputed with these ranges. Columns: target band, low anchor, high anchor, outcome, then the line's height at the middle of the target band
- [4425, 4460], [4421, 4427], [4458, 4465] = -1.3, 5.78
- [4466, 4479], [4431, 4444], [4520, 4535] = -1.2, 5.92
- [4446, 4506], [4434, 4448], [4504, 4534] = -1.2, 6.25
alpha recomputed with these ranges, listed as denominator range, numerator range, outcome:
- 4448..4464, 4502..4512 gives 1.22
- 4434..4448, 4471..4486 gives 1.13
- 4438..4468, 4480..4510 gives 1.12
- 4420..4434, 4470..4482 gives 1.17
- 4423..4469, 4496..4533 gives 1.14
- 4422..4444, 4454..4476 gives 1.05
